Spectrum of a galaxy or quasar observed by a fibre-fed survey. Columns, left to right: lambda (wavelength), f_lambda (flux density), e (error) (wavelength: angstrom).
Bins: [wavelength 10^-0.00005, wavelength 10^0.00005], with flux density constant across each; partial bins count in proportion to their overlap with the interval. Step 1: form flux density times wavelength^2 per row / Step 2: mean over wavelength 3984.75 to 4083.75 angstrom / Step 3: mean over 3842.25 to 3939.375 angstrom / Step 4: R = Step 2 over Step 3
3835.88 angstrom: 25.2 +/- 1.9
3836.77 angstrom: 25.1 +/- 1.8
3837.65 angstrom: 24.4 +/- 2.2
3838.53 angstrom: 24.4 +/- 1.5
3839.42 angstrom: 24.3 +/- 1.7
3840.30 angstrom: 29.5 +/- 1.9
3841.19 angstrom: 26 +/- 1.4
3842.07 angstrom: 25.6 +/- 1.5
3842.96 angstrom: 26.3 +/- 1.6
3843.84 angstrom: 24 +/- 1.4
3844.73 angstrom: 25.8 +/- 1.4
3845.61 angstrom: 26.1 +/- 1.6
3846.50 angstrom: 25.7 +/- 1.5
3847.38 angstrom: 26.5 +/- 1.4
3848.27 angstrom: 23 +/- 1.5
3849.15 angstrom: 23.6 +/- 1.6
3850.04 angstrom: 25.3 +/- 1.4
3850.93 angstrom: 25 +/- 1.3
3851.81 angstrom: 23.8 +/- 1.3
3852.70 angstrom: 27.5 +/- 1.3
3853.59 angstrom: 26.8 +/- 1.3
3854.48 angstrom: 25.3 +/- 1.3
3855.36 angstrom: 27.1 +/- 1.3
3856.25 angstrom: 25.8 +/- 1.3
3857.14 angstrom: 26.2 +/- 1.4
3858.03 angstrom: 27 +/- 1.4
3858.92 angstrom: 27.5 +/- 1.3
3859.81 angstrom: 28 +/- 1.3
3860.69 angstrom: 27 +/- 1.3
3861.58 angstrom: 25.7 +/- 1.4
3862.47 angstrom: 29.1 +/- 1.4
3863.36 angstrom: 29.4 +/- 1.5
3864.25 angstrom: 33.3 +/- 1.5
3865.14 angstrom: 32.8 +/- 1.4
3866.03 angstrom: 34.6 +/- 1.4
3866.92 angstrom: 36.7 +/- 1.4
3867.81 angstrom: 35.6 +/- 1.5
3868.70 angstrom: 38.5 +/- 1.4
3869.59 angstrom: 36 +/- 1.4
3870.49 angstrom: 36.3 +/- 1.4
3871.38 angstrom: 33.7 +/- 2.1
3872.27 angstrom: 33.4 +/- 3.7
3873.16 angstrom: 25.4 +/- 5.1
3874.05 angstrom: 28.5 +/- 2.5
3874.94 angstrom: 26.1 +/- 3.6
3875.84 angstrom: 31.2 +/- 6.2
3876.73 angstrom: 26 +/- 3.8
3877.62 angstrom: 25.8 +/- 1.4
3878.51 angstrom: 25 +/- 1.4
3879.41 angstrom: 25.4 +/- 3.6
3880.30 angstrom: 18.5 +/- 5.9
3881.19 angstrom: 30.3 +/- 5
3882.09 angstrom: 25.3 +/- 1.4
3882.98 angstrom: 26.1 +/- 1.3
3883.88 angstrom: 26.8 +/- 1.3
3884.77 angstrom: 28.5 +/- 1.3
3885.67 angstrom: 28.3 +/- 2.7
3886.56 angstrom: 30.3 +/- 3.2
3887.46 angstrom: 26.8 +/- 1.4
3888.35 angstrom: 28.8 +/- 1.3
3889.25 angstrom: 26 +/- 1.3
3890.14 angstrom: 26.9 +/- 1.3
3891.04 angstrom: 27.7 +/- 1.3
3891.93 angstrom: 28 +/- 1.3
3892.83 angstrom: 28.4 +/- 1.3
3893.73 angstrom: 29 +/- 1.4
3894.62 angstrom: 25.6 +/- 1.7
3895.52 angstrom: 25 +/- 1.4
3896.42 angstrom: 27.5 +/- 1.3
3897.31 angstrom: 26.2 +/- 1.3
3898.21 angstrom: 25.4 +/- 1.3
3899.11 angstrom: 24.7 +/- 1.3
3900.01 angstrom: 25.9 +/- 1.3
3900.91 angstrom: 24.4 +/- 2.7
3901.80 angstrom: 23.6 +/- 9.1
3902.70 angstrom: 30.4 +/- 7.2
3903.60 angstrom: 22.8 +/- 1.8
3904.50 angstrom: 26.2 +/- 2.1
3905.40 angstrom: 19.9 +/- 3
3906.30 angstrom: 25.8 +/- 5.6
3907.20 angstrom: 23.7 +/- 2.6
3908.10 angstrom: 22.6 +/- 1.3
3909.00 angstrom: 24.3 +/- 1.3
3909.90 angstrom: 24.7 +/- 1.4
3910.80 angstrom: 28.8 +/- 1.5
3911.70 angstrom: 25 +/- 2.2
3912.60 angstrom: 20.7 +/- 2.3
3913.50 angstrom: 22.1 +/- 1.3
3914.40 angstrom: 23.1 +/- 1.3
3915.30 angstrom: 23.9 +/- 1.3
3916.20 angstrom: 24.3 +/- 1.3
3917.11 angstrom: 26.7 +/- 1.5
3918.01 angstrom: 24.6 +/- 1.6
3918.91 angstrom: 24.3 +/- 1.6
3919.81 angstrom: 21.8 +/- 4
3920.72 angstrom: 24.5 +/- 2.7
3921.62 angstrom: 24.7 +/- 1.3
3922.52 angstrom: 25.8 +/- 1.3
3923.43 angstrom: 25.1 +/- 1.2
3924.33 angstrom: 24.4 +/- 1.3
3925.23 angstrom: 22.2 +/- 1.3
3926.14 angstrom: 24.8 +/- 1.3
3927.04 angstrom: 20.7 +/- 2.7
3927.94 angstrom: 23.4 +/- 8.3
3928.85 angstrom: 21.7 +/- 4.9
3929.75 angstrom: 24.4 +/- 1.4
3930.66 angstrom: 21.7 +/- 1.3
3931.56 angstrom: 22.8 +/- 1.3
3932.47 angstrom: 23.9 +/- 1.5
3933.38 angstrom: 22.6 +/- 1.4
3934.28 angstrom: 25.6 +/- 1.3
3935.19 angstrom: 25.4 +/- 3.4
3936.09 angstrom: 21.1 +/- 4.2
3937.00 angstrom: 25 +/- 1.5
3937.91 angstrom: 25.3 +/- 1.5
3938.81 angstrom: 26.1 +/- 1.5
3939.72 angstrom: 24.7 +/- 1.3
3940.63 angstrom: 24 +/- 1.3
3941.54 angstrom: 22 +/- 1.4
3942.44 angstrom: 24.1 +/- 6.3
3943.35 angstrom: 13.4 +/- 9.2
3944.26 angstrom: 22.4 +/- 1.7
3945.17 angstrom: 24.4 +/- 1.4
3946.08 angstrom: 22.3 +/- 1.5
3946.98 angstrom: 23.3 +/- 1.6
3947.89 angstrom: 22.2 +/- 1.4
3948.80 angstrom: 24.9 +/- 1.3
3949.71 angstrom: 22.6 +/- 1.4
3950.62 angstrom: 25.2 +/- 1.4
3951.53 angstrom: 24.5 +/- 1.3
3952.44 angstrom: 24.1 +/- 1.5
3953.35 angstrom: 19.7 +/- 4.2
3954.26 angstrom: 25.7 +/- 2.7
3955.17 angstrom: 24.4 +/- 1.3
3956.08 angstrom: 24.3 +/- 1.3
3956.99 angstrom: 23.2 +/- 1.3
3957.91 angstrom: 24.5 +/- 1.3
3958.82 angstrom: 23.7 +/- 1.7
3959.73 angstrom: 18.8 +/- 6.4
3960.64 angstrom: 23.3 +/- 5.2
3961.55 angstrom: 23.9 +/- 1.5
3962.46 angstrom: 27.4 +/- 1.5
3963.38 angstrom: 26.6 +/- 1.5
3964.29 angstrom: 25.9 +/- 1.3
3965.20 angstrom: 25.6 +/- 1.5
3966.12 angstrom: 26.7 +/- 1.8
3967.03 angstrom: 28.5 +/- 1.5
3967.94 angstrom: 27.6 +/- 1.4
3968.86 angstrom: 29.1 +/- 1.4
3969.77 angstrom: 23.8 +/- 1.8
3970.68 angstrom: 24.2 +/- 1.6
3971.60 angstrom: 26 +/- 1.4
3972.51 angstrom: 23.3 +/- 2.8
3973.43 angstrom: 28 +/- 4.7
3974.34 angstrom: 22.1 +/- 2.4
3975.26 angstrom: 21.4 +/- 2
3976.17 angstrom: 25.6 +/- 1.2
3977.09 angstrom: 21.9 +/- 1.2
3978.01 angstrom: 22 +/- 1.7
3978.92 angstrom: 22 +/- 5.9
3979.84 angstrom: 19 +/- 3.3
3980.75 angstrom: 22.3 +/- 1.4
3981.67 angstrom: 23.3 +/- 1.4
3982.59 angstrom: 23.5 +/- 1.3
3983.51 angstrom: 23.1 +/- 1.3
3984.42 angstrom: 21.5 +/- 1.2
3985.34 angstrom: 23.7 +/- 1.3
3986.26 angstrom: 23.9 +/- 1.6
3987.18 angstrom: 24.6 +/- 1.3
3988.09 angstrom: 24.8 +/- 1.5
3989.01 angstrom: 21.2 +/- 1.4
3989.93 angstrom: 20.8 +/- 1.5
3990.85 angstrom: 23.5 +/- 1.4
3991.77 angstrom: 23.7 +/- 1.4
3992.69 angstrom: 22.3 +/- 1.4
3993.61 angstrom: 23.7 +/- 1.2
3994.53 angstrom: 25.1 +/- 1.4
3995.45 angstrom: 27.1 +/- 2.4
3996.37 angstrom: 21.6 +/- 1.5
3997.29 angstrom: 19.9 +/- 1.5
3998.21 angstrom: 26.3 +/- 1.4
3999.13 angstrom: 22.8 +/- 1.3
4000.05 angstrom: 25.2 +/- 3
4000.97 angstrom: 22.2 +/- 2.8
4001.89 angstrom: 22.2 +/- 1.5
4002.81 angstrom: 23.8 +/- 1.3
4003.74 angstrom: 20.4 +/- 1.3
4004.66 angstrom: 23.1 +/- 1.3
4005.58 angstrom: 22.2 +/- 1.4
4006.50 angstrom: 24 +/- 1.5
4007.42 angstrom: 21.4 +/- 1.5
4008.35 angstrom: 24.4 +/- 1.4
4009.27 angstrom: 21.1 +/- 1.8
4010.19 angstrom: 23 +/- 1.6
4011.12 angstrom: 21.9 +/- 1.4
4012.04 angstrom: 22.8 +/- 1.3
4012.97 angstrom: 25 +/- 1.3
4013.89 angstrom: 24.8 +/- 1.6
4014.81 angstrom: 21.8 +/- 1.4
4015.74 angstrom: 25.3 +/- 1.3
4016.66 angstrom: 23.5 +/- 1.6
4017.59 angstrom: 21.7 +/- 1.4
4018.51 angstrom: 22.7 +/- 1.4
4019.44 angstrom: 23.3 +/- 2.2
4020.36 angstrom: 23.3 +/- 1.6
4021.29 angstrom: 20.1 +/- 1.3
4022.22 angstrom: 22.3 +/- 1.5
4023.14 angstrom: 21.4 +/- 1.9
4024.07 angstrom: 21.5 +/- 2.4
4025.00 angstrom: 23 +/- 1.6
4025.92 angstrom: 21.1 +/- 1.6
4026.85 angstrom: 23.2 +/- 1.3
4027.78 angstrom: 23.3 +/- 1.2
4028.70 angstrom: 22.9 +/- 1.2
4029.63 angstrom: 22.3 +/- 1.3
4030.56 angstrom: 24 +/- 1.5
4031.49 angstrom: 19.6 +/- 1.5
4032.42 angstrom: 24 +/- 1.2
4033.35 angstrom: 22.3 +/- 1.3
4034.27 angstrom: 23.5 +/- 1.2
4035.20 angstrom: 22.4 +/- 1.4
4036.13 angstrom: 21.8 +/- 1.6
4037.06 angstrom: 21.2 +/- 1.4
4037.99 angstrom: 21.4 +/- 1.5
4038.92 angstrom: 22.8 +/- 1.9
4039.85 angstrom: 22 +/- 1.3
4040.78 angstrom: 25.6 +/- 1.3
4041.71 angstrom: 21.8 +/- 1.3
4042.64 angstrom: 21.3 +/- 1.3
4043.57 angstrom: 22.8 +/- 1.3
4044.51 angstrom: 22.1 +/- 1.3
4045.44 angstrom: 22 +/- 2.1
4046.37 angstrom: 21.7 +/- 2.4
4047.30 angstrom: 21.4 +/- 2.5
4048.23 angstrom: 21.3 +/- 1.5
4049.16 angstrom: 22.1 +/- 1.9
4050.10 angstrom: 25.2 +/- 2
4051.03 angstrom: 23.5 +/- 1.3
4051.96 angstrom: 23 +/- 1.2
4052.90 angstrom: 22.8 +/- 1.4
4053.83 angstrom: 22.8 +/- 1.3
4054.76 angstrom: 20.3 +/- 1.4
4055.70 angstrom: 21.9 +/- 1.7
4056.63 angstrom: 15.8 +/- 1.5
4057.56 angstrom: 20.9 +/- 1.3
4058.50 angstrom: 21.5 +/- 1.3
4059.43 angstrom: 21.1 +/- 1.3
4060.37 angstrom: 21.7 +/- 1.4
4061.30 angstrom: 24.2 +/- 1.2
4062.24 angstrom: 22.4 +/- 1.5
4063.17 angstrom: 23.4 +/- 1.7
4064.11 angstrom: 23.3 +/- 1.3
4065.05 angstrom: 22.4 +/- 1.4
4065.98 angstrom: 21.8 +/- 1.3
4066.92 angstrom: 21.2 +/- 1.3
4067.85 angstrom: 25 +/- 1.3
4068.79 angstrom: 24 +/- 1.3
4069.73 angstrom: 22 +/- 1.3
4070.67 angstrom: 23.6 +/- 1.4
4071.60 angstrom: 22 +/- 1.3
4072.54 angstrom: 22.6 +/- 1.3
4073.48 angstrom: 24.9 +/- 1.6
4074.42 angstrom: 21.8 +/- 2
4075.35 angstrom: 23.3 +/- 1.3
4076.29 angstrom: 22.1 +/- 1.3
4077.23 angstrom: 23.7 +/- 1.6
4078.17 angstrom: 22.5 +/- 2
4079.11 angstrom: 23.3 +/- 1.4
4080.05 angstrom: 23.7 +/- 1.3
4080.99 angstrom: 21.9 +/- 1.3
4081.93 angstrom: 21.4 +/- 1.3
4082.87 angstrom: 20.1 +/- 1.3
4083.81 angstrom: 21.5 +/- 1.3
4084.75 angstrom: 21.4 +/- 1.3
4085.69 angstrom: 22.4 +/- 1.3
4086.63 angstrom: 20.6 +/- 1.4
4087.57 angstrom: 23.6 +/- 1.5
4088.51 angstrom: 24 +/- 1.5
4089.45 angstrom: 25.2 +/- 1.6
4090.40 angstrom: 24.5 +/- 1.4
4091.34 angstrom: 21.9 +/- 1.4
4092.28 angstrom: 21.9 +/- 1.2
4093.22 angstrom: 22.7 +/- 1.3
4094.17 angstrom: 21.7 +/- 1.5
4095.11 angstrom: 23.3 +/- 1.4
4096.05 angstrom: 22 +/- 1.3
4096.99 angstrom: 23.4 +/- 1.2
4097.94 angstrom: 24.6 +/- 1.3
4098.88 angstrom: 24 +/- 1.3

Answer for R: 0.93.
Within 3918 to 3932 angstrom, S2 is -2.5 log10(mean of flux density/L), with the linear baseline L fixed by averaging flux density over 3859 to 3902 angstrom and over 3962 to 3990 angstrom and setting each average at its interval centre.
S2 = 0.129 mag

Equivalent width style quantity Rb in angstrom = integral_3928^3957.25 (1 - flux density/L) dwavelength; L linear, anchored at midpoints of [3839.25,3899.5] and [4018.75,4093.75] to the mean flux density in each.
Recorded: 2.64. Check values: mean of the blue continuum 27.8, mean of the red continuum 22.4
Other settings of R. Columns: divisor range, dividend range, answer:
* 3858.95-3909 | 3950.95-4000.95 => 0.90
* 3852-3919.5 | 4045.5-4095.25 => 0.90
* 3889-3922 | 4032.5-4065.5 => 0.95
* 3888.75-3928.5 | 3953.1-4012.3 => 0.99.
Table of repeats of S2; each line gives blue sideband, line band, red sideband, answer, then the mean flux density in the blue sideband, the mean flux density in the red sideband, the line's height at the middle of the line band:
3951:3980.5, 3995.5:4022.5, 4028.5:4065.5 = 0.01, 24.3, 22.2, 23.2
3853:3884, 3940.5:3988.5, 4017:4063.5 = 0.06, 29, 22.2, 25.2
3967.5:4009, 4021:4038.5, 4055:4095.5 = 0.04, 23.4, 22.4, 22.9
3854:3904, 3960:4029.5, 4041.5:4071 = 0.04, 28.2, 22.2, 24.3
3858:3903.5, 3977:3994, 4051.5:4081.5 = 0.11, 28.4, 22.4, 25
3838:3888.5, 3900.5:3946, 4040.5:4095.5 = 0.11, 27.9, 22.4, 26.3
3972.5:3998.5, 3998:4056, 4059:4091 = 0.02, 23.1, 22.7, 22.9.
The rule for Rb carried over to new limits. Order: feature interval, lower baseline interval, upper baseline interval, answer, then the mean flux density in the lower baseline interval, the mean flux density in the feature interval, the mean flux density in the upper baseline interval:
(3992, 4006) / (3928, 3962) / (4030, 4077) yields -0.24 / 23.3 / 23.2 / 22.4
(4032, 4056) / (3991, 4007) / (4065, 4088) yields 0.43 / 23.3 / 22.4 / 22.5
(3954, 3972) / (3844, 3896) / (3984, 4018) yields -0.44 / 28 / 25.1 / 23.1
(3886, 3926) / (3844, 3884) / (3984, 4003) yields 1.99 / 28.2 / 25.3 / 23.3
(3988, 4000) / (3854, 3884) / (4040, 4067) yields 0.52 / 29.1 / 23.3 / 22.1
